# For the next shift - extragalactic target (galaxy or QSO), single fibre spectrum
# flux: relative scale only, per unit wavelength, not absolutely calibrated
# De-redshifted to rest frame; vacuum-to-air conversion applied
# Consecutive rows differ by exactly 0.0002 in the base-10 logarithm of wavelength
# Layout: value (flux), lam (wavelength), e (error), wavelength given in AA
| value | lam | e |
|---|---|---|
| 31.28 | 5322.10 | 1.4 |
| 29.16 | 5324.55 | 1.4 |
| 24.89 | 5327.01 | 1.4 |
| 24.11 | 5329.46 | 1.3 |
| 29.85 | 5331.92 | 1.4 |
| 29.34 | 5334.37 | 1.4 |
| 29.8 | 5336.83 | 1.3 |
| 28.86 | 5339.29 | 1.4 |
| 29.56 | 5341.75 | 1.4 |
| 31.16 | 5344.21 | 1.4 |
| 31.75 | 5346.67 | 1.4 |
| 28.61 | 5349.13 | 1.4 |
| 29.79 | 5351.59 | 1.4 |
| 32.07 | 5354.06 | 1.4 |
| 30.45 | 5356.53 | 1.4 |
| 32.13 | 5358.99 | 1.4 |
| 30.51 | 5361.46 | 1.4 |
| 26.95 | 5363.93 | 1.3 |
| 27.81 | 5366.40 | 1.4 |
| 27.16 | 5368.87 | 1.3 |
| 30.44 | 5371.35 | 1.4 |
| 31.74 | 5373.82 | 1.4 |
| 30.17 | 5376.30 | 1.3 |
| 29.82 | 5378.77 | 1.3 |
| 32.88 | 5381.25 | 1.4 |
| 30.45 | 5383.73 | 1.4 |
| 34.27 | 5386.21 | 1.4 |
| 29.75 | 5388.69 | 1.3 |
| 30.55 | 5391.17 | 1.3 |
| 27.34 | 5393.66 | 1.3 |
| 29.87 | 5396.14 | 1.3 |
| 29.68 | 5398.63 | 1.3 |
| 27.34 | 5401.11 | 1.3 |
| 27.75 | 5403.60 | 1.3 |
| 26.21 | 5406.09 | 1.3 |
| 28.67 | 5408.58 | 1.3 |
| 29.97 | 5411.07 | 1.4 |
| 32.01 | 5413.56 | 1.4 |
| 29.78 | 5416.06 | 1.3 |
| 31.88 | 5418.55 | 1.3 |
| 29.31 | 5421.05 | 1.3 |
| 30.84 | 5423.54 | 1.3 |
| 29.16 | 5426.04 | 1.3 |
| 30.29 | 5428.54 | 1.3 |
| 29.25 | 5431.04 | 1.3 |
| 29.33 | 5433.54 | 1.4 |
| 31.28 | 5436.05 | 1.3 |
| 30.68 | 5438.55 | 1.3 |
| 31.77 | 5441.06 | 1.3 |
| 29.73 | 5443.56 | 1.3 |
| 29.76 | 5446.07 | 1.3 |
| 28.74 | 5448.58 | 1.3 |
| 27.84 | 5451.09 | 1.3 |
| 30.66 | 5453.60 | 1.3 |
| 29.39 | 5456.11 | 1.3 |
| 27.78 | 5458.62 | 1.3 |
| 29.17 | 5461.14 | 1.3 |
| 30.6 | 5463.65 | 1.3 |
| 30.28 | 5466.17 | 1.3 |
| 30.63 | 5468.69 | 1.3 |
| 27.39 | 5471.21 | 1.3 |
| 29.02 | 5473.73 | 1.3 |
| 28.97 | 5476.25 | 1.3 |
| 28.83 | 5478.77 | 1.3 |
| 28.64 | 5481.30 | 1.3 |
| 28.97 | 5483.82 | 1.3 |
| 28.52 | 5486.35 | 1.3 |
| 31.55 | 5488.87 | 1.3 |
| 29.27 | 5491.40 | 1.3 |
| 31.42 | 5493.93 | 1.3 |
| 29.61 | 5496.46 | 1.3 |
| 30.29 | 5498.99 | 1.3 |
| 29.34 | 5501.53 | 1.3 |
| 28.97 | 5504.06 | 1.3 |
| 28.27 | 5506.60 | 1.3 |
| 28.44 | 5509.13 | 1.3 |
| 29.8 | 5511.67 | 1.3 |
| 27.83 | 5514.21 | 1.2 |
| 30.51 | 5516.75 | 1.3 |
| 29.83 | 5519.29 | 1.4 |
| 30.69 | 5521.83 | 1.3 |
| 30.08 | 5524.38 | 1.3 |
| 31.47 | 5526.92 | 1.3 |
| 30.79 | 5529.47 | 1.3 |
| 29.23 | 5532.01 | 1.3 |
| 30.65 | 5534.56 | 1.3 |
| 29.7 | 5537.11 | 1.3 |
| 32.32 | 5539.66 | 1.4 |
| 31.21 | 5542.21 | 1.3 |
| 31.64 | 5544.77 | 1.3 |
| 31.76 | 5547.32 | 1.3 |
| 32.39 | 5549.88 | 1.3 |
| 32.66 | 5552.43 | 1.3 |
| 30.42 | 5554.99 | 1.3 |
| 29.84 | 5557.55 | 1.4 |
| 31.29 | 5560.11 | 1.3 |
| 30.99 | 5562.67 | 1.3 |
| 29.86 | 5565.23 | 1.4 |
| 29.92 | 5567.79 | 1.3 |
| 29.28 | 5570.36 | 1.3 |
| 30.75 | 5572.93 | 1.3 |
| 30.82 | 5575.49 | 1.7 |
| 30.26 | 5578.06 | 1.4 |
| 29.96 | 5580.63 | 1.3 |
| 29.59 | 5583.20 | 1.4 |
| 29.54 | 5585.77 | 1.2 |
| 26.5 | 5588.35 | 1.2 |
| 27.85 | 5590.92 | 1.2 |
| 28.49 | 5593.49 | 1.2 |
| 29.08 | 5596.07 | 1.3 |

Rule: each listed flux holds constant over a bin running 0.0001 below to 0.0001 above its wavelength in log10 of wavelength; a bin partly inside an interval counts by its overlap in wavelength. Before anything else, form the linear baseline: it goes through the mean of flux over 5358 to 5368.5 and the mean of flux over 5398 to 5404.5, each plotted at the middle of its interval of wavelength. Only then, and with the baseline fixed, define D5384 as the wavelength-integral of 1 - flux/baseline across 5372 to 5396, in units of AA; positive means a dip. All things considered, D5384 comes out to -1.8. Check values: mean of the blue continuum 29.1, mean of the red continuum 28.2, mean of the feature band 30.7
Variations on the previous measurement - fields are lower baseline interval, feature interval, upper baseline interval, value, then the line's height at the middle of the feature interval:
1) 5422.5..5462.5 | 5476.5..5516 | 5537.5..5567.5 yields 1.46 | 30.5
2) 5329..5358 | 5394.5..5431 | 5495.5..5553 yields 0.65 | 30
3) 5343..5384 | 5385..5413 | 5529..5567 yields 1.01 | 30.4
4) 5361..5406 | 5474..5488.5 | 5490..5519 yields 0.25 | 29.5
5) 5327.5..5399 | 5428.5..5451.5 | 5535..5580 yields 0.25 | 30.2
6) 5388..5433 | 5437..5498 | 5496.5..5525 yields -0.26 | 29.4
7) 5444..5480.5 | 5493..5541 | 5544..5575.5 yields 0.33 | 30.2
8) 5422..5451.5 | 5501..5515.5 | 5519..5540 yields 0.77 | 30.4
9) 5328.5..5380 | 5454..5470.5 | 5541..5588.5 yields 0.27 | 30.1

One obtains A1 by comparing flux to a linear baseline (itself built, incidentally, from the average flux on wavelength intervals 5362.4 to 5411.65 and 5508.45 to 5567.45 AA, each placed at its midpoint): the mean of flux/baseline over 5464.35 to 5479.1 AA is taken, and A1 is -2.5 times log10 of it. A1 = 0.03 mag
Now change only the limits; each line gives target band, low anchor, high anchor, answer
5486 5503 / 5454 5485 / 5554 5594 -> -0.03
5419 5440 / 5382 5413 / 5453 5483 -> -0.03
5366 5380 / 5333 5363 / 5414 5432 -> 0.02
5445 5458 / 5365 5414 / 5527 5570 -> 0.03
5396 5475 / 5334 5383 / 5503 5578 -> 0.02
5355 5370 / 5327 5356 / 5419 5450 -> 0.01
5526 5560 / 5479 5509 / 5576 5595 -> -0.07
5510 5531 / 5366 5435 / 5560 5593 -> -0.01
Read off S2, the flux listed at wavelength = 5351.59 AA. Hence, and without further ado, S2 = 29.79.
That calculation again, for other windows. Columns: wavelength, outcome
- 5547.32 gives 31.76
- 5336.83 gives 29.8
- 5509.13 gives 28.44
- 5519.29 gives 29.83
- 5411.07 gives 29.97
